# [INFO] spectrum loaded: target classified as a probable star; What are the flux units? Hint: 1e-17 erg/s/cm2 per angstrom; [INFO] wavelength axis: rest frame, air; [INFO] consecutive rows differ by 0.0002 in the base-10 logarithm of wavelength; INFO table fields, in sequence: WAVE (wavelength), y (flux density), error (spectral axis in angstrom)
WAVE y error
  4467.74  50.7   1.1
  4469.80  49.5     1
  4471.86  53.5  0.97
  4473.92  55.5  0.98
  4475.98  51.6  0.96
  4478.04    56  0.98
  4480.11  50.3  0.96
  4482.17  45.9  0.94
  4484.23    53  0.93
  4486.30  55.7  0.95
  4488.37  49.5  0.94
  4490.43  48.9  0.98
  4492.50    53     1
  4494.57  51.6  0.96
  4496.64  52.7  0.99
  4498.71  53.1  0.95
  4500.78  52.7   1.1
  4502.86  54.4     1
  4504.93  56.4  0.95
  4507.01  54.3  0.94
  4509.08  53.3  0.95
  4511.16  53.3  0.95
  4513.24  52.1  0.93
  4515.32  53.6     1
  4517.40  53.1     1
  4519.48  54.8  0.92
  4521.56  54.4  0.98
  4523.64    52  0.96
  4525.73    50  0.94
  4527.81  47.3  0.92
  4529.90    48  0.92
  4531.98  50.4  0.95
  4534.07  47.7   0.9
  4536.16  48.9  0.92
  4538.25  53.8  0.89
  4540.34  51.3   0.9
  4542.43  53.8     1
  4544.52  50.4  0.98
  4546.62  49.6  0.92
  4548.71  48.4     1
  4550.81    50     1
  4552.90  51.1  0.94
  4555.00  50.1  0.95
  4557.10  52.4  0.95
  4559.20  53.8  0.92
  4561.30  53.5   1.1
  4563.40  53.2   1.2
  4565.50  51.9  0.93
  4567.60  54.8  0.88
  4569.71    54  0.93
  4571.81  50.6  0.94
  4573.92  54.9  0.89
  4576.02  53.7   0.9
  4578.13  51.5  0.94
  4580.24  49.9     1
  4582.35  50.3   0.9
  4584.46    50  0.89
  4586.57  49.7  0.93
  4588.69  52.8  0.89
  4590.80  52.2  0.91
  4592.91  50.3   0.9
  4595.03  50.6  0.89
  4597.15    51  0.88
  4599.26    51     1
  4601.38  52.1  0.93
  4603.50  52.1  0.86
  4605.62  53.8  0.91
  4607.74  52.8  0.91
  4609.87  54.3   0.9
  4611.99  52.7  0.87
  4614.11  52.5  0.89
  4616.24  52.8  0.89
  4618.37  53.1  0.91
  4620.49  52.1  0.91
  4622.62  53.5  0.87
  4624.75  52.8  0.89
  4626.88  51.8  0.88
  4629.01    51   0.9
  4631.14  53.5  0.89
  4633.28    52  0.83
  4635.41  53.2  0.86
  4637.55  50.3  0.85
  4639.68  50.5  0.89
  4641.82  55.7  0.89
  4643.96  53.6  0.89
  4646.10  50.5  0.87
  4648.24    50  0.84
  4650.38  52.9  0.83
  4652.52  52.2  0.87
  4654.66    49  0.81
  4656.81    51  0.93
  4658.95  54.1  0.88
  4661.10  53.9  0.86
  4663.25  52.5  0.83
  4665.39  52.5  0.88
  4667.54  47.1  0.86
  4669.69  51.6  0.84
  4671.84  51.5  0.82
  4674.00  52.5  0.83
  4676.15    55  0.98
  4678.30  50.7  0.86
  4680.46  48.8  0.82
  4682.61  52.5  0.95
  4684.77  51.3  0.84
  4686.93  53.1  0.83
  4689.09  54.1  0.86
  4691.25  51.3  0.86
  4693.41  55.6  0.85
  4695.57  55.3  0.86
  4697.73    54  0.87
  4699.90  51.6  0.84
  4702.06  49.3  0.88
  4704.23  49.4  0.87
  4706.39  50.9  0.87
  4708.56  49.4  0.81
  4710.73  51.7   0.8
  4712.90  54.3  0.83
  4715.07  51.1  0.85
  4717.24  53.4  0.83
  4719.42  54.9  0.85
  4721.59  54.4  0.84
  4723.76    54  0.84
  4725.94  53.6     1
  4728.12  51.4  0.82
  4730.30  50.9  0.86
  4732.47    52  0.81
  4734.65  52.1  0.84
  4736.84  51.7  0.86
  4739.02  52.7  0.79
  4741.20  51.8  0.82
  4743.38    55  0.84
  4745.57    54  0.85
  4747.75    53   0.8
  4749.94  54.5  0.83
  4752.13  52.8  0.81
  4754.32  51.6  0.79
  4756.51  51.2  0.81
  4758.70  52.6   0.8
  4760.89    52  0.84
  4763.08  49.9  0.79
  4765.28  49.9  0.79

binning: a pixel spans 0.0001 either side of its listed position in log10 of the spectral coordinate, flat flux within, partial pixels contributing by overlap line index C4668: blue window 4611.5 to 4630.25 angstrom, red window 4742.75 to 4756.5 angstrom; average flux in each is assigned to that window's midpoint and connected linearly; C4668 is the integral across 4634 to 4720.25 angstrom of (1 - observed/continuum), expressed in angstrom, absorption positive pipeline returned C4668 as 1.25 angstrom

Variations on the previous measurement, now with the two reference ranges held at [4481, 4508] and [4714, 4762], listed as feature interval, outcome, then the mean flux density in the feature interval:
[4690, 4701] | -0.18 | 53.6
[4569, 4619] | 0.51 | 52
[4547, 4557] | 0.45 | 50.1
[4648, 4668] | 0.35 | 51.7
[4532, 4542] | 0.35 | 50.6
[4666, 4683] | 0.47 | 51.2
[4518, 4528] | 0.06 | 52.2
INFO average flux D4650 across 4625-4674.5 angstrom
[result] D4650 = 51.9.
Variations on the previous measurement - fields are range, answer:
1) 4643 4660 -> 51.7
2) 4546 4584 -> 51.9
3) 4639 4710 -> 51.9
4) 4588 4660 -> 52.2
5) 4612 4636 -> 52.6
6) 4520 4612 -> 51.5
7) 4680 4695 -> 52.6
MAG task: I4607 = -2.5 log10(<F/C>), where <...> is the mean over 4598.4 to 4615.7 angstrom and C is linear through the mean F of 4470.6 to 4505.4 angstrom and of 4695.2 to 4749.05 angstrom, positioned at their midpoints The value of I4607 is 0.00 mag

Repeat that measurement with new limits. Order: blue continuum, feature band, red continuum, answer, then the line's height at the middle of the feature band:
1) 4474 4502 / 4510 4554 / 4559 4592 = 0.02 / 52.1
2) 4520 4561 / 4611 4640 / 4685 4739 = -0.01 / 51.6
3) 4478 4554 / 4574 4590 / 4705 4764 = 0.01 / 51.9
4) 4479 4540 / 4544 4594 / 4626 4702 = 0.01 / 52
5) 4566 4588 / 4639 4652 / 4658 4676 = 0.00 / 52.1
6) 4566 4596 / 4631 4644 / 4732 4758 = -0.01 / 52.1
